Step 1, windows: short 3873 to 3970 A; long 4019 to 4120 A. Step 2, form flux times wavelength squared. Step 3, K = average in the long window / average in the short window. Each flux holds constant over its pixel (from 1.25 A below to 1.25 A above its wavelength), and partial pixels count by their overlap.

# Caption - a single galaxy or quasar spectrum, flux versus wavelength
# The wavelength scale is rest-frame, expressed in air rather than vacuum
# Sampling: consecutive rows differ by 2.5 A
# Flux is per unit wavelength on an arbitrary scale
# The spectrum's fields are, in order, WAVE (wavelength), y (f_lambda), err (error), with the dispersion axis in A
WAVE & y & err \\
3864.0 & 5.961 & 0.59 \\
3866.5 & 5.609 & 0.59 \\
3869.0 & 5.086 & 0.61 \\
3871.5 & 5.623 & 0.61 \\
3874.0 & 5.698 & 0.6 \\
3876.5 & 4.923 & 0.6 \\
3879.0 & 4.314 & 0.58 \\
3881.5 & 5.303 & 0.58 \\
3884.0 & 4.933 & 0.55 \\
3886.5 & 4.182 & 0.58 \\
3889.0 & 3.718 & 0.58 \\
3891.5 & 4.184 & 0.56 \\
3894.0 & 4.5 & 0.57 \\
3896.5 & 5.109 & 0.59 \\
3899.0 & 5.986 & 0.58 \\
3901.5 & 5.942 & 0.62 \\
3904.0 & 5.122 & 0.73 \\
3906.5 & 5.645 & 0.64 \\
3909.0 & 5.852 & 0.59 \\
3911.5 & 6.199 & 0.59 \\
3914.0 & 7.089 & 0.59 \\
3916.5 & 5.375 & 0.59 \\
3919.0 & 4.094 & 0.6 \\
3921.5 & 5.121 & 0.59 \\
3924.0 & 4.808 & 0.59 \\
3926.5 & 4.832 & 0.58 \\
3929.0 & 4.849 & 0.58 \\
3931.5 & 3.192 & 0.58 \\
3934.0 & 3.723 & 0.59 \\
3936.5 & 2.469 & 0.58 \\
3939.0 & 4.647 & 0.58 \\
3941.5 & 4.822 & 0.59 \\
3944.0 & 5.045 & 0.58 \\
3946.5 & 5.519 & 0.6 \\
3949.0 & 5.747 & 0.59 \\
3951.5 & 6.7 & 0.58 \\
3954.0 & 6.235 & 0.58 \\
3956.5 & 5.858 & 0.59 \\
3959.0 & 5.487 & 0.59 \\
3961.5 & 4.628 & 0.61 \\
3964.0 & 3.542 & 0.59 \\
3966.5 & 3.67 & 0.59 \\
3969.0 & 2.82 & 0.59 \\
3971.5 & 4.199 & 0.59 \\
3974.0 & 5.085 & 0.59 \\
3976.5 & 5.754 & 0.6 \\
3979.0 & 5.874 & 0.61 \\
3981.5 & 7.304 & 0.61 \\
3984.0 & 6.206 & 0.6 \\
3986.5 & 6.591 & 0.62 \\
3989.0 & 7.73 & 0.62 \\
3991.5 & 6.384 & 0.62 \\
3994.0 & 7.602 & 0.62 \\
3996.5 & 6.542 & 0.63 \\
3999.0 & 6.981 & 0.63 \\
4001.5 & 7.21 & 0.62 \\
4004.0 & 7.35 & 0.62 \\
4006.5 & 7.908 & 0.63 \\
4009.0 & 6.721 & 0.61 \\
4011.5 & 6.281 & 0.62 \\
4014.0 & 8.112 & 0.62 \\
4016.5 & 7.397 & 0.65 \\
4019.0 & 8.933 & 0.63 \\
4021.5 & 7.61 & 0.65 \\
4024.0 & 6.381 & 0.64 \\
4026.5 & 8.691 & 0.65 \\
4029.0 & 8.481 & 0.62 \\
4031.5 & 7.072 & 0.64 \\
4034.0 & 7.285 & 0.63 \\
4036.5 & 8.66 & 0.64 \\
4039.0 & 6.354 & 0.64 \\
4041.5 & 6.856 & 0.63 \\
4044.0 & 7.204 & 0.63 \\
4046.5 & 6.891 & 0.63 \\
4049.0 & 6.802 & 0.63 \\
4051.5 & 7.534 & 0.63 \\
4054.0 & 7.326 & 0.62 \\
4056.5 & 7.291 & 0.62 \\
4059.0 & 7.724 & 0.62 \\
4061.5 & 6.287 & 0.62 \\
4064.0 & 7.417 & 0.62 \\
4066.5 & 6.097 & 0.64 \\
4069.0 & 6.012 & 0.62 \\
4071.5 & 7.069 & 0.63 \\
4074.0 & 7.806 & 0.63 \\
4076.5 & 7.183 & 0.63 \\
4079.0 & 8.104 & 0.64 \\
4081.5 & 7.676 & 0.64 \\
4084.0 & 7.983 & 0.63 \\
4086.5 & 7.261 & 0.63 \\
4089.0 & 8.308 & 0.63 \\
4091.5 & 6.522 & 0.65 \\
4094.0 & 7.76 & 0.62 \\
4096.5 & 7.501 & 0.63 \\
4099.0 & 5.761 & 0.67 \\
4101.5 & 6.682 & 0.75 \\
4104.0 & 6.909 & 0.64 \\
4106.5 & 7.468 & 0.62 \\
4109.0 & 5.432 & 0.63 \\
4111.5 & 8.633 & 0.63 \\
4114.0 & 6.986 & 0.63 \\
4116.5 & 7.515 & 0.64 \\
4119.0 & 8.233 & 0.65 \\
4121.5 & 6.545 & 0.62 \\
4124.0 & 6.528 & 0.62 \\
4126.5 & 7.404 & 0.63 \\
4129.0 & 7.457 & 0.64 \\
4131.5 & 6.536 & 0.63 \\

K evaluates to 1.6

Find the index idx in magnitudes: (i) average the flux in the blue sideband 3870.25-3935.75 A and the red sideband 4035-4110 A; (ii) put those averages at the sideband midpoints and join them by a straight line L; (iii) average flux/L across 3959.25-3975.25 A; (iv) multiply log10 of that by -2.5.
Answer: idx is 0.38 mag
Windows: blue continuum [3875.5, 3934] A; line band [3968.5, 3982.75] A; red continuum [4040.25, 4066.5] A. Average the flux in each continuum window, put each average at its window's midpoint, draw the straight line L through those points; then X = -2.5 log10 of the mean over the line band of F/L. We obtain 0.14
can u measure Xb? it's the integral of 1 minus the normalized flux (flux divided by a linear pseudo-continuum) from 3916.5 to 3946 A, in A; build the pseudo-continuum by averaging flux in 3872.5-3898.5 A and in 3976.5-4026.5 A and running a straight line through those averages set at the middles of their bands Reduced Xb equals 6.6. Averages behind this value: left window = 4.73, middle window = 4.4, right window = 7.12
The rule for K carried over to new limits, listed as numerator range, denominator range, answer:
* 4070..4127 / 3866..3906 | 1.61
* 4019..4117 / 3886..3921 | 1.51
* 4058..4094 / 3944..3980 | 1.52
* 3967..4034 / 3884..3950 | 1.44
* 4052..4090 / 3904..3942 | 1.62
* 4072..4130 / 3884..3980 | 1.61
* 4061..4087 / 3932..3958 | 1.53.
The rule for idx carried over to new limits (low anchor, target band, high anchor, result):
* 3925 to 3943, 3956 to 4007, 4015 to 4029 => 0.050 mag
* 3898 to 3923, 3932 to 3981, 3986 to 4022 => 0.311 mag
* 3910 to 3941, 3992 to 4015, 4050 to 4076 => -0.183 mag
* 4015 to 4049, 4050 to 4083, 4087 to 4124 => 0.020 mag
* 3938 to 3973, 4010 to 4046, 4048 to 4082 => -0.174 mag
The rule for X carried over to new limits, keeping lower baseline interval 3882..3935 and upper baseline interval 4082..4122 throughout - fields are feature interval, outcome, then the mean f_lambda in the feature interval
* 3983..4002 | -0.16 mag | 6.9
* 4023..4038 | -0.21 mag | 7.76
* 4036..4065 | -0.08 mag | 7.16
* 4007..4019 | -0.19 mag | 7.36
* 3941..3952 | -0.02 mag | 5.54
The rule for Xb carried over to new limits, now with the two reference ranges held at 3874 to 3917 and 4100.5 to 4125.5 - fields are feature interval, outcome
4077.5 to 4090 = -1.82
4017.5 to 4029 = -2.97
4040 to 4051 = -0.76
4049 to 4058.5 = -1.08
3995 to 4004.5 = -1.39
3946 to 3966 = 1.16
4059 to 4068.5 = -0.04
